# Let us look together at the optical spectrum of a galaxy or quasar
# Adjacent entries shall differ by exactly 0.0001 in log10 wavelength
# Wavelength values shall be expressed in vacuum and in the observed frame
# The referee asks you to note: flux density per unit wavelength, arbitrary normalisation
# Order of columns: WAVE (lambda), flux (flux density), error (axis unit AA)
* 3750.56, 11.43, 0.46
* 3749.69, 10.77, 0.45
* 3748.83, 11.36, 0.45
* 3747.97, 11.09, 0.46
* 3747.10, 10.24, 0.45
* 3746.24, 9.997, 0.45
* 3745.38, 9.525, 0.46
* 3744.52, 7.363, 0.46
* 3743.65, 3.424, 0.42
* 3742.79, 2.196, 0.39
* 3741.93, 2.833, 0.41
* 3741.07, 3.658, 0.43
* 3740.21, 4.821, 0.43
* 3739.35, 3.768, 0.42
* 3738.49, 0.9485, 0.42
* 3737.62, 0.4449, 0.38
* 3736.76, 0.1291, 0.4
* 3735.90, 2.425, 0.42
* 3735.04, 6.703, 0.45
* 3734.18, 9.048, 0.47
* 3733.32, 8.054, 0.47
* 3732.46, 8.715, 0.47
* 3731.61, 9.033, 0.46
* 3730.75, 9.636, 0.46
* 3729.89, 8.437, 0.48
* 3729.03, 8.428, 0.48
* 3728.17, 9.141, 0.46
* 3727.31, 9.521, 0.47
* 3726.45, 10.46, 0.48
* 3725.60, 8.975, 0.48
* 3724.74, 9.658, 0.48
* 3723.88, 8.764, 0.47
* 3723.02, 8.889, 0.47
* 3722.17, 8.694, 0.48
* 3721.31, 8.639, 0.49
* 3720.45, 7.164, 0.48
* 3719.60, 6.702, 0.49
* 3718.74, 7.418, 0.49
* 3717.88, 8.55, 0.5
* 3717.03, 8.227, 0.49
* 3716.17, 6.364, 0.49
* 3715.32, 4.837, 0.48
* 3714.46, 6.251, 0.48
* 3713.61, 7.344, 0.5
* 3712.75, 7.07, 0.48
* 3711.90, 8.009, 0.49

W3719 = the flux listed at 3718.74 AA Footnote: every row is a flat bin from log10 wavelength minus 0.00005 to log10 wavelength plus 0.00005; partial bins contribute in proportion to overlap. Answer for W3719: 7.418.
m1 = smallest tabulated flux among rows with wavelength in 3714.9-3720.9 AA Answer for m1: 4.837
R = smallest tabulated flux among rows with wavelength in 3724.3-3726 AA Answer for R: 8.975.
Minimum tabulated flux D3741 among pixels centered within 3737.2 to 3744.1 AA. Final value 0.4449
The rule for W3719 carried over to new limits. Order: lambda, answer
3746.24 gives 9.997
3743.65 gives 3.424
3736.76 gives 0.1291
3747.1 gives 10.24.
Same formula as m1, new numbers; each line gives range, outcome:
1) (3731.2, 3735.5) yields 6.703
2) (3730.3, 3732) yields 9.033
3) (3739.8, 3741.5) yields 3.658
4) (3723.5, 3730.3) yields 8.428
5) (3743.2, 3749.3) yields 3.424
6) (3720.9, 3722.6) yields 8.639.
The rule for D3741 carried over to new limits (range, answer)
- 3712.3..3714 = 7.07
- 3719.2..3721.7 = 6.702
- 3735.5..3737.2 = 0.1291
